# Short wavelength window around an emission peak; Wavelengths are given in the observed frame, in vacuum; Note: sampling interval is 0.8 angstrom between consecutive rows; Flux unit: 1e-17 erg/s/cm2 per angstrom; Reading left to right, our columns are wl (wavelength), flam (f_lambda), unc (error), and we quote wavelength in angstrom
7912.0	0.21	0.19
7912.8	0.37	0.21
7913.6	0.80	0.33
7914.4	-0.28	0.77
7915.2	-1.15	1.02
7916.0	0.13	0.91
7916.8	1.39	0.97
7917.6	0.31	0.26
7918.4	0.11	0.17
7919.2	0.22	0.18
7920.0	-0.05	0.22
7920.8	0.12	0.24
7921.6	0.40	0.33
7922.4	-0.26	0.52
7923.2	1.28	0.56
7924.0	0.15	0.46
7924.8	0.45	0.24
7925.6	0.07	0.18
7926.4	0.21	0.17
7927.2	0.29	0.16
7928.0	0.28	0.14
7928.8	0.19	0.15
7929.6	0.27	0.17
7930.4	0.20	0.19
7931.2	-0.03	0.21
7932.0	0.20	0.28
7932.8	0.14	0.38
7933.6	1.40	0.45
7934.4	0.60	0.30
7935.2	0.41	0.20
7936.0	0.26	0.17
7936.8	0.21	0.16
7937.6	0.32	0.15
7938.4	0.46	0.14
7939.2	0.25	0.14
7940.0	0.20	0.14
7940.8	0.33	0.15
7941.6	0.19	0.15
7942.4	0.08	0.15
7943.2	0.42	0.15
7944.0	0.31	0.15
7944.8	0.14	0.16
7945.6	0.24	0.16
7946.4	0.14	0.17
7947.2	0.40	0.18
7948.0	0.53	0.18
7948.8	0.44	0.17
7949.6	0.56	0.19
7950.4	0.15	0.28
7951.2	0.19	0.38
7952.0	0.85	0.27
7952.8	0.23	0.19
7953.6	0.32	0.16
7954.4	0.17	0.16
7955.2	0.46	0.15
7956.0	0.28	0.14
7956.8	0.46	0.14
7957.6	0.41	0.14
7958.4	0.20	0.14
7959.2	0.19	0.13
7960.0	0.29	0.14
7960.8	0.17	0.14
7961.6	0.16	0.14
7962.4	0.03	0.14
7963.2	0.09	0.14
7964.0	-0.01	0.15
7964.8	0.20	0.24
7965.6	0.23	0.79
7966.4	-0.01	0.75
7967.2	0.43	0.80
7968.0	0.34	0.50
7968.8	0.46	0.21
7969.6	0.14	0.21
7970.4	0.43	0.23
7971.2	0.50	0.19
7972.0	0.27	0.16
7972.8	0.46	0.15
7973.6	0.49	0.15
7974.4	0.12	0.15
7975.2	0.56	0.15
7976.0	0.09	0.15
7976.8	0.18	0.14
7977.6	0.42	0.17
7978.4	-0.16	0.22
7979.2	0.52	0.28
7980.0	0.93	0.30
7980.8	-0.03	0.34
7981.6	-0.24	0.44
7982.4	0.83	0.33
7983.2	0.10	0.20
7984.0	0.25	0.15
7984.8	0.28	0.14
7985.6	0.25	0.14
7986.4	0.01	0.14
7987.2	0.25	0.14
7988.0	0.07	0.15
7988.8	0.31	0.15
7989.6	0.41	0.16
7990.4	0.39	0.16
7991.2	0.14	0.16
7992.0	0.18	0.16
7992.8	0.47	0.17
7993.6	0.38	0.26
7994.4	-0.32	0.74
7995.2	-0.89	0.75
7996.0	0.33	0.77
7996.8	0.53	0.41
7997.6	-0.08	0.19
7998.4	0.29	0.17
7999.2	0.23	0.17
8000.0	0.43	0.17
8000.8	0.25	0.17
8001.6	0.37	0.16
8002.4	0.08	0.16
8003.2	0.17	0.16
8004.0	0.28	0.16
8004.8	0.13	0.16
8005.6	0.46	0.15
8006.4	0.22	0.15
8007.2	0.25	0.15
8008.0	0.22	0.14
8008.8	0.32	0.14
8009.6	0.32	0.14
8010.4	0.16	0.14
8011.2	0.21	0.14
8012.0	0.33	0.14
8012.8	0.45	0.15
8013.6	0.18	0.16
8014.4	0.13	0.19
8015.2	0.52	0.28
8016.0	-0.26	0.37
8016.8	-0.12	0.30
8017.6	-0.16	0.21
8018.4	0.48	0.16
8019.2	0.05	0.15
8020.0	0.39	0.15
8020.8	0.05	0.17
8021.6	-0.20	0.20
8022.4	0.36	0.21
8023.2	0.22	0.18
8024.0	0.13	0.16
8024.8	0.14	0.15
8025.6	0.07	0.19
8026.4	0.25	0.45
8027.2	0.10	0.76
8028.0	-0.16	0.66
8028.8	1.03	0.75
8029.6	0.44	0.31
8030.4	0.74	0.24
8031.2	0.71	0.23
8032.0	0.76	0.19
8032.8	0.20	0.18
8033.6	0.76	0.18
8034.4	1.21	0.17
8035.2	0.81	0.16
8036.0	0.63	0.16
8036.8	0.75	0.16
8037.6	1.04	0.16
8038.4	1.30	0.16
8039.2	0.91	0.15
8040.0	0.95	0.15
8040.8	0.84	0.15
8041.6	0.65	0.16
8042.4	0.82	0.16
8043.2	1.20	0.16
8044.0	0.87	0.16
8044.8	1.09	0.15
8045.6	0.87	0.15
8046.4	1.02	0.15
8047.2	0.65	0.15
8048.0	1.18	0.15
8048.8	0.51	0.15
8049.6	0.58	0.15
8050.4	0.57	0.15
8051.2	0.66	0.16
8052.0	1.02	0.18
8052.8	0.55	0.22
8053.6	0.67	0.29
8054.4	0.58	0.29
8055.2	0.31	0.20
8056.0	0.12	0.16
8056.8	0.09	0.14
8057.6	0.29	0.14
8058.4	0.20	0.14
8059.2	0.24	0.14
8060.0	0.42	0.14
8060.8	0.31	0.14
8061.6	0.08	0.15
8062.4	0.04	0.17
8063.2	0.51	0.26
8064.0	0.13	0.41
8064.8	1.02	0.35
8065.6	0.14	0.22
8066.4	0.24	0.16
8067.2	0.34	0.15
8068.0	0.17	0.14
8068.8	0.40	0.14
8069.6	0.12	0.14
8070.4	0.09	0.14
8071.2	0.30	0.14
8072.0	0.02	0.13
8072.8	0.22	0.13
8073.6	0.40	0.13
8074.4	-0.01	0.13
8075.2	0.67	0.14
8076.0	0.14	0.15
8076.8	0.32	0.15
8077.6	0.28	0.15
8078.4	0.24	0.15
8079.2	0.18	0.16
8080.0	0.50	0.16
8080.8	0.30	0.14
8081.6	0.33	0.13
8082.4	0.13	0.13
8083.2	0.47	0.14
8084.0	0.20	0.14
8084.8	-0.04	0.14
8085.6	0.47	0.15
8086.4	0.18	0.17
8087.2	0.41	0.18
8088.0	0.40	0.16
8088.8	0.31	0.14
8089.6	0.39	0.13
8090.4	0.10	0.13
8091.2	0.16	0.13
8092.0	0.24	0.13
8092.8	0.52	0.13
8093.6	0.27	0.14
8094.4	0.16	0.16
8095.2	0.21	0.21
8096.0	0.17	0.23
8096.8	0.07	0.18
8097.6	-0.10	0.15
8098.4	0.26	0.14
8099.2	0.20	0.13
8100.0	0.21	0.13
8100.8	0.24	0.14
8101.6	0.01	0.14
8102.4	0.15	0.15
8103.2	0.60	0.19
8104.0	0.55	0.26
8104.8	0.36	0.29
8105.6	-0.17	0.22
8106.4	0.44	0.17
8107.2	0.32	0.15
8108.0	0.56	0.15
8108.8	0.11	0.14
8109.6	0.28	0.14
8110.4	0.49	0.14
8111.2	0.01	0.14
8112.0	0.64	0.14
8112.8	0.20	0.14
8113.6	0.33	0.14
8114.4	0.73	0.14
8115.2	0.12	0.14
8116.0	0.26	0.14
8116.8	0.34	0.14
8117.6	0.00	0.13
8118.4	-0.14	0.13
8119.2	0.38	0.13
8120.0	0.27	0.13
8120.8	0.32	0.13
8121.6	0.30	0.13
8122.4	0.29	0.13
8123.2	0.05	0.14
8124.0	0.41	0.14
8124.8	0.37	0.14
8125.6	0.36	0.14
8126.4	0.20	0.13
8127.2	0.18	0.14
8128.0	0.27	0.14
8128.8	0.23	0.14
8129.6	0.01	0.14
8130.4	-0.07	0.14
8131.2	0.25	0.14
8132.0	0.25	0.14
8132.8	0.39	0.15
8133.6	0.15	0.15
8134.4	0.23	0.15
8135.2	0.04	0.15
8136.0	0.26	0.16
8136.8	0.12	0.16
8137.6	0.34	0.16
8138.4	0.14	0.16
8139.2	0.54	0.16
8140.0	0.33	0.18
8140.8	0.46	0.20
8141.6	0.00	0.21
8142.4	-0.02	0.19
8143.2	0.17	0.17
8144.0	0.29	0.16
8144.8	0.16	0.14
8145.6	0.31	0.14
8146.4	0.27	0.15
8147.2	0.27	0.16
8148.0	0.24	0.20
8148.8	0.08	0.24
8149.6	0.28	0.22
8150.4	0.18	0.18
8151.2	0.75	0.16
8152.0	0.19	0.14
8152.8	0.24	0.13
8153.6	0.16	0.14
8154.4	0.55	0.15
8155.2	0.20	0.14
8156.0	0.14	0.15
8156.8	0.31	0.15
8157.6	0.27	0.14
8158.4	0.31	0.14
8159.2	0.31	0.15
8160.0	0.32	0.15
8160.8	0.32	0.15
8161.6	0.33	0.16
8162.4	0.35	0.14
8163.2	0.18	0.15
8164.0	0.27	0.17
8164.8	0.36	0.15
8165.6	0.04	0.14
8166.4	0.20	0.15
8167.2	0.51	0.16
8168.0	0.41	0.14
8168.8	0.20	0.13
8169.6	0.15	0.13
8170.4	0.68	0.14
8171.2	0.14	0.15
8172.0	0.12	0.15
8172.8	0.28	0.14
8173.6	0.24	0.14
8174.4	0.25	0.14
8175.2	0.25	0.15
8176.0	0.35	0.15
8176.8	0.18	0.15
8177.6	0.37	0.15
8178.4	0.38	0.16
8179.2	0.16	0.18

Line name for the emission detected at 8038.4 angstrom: [O II] 3727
